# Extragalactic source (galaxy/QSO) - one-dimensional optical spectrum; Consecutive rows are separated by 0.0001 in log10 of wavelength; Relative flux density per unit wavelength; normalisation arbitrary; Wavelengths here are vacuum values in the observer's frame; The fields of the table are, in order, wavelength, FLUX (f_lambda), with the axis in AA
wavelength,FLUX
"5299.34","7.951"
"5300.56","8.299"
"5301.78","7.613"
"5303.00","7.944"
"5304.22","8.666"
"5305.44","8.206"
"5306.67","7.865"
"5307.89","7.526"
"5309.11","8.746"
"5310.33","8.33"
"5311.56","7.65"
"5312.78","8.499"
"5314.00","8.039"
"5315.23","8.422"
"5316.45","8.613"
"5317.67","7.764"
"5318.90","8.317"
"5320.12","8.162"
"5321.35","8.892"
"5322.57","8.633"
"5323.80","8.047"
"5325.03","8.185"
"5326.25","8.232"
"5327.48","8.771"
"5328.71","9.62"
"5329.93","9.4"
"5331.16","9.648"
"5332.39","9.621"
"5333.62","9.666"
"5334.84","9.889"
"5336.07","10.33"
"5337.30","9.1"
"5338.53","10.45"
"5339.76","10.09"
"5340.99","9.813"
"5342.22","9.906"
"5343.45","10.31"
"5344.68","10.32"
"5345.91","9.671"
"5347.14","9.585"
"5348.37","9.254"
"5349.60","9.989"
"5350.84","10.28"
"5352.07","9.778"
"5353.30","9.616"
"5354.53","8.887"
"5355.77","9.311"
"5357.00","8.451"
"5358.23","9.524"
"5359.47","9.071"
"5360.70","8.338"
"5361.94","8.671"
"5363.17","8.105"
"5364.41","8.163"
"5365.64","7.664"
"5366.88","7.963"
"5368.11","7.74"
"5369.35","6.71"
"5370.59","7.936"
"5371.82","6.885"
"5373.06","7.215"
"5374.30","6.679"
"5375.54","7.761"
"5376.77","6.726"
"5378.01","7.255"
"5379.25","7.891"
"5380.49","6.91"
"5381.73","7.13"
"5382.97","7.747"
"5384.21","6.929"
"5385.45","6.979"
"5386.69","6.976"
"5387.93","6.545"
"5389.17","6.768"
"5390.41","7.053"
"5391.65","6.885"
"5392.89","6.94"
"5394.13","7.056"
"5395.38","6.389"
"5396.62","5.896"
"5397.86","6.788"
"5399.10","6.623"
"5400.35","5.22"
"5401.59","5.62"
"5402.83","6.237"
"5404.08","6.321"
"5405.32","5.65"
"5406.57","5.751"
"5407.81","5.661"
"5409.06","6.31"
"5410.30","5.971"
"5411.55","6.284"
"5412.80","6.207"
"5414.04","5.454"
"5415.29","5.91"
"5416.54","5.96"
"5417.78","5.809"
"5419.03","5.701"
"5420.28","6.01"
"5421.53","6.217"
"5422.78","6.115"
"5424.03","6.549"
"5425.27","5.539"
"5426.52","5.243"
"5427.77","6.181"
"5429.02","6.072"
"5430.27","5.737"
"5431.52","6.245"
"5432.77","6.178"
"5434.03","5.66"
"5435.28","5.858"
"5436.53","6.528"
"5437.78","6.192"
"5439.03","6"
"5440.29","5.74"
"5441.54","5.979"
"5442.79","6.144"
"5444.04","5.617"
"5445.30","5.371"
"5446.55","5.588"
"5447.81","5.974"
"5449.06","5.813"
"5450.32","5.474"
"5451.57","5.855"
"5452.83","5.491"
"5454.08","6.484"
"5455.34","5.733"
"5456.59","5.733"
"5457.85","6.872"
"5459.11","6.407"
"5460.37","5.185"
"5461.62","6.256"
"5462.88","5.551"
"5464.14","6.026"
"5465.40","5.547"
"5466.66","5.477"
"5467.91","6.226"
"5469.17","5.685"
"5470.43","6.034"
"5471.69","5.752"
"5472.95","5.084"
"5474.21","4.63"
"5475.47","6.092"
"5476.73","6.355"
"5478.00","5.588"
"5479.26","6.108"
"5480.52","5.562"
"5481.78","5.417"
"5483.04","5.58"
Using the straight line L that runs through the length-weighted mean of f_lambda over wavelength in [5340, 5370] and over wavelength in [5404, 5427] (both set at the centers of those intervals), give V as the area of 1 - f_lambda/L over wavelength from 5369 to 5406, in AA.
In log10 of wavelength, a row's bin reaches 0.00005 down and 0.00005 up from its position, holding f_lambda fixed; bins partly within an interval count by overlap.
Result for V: 2.9 AA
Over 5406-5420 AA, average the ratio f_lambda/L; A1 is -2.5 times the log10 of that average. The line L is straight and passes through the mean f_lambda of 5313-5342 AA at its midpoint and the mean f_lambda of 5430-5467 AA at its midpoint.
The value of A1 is 0.15 mag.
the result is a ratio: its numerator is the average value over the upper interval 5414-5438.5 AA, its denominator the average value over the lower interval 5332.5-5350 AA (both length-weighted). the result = 0.6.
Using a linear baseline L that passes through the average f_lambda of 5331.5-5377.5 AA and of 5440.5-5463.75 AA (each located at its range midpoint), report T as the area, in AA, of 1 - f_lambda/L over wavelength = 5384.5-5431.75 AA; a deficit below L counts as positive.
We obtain 6.8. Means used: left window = 8.9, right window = 5.86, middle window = 6.19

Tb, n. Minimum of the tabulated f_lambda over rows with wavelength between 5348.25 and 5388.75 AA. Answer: 6.545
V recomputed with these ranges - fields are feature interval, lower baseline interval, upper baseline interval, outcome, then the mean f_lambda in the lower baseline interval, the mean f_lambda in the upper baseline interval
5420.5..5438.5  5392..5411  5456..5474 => 0.0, 6.17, 5.82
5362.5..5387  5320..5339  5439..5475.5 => 1.9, 9.18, 5.79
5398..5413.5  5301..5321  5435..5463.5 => 1.4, 8.16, 5.91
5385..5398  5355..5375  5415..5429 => 0.6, 8.03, 5.94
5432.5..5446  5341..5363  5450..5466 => 1.3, 9.45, 5.9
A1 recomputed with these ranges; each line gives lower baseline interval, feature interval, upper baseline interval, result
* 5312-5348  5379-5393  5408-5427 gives 0.010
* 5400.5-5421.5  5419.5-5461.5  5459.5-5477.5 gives -0.022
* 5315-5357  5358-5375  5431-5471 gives 0.074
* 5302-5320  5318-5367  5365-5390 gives -0.190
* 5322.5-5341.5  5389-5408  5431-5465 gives 0.172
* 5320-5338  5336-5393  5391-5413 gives -0.081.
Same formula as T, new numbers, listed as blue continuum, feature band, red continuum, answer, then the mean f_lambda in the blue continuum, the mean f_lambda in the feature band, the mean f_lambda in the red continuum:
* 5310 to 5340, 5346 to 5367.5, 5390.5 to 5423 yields -3.2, 8.89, 9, 6.13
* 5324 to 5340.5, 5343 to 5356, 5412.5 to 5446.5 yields -1.4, 9.43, 9.73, 5.93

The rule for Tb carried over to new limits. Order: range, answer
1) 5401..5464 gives 5.185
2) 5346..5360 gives 8.451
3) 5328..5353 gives 9.1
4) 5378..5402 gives 5.22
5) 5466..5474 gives 5.084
